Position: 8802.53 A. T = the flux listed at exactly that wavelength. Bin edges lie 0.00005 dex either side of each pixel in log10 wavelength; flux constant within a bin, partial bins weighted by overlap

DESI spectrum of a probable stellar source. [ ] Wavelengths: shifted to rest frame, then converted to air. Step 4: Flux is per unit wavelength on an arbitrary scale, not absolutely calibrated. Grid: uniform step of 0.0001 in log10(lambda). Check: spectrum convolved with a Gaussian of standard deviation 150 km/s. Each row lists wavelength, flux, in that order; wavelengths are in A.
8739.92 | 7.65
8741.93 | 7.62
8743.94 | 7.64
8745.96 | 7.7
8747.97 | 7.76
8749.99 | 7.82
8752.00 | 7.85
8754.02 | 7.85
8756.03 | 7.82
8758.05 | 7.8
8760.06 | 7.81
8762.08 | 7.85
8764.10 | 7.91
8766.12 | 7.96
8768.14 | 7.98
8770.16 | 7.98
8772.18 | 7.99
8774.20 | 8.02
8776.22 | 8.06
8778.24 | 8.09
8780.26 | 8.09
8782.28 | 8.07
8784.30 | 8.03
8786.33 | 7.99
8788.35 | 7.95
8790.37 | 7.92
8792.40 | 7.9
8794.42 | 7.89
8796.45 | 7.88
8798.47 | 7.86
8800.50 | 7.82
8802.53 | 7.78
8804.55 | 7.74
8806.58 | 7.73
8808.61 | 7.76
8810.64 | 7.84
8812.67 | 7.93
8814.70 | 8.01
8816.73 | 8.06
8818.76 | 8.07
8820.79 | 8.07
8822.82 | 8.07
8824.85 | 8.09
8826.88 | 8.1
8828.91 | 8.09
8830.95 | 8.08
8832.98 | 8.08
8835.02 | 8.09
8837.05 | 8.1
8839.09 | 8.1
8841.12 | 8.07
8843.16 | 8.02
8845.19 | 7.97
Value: 7.78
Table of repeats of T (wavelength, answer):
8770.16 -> 7.98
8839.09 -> 8.1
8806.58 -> 7.73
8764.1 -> 7.91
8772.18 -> 7.99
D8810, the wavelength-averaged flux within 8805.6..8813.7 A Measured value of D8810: 7.81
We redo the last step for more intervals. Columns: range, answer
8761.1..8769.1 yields 7.92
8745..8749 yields 7.73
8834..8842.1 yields 8.09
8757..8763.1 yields 7.82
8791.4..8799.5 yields 7.88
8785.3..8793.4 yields 7.93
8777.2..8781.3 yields 8.1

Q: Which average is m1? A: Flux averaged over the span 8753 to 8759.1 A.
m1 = 7.83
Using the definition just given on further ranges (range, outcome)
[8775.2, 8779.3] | 8.08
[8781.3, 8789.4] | 8.01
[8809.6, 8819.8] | 7.98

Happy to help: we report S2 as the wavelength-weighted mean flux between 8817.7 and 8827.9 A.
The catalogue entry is 8.09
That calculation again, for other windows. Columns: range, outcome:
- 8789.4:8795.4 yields 7.9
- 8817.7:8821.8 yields 8.07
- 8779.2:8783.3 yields 8.09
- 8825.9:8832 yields 8.09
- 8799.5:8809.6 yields 7.77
